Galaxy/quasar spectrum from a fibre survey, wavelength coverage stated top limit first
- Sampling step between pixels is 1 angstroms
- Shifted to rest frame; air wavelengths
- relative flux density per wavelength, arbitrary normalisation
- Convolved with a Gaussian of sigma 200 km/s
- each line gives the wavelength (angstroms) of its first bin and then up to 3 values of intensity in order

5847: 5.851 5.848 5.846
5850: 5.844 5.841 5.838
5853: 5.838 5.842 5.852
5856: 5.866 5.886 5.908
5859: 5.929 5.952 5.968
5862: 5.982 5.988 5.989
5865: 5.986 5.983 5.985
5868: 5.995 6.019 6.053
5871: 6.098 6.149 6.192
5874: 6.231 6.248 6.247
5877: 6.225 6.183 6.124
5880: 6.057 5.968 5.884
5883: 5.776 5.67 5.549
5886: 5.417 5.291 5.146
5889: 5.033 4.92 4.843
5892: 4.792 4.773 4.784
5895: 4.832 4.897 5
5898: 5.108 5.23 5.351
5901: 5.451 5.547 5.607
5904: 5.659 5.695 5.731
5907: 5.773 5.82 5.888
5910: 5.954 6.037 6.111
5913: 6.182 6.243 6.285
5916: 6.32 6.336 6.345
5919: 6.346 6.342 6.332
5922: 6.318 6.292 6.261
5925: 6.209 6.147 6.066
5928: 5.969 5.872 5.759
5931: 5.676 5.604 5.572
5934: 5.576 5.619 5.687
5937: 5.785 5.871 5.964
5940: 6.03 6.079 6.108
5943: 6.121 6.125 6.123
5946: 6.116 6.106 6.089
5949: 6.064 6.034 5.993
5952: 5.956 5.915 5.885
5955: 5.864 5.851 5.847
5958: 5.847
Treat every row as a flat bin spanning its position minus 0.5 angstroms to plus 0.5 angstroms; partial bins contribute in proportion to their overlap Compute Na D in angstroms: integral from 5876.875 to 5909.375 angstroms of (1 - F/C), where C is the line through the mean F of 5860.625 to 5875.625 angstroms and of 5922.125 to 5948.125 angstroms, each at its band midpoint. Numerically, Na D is 3.1 angstroms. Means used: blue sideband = 6.06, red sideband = 5.96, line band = 5.44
